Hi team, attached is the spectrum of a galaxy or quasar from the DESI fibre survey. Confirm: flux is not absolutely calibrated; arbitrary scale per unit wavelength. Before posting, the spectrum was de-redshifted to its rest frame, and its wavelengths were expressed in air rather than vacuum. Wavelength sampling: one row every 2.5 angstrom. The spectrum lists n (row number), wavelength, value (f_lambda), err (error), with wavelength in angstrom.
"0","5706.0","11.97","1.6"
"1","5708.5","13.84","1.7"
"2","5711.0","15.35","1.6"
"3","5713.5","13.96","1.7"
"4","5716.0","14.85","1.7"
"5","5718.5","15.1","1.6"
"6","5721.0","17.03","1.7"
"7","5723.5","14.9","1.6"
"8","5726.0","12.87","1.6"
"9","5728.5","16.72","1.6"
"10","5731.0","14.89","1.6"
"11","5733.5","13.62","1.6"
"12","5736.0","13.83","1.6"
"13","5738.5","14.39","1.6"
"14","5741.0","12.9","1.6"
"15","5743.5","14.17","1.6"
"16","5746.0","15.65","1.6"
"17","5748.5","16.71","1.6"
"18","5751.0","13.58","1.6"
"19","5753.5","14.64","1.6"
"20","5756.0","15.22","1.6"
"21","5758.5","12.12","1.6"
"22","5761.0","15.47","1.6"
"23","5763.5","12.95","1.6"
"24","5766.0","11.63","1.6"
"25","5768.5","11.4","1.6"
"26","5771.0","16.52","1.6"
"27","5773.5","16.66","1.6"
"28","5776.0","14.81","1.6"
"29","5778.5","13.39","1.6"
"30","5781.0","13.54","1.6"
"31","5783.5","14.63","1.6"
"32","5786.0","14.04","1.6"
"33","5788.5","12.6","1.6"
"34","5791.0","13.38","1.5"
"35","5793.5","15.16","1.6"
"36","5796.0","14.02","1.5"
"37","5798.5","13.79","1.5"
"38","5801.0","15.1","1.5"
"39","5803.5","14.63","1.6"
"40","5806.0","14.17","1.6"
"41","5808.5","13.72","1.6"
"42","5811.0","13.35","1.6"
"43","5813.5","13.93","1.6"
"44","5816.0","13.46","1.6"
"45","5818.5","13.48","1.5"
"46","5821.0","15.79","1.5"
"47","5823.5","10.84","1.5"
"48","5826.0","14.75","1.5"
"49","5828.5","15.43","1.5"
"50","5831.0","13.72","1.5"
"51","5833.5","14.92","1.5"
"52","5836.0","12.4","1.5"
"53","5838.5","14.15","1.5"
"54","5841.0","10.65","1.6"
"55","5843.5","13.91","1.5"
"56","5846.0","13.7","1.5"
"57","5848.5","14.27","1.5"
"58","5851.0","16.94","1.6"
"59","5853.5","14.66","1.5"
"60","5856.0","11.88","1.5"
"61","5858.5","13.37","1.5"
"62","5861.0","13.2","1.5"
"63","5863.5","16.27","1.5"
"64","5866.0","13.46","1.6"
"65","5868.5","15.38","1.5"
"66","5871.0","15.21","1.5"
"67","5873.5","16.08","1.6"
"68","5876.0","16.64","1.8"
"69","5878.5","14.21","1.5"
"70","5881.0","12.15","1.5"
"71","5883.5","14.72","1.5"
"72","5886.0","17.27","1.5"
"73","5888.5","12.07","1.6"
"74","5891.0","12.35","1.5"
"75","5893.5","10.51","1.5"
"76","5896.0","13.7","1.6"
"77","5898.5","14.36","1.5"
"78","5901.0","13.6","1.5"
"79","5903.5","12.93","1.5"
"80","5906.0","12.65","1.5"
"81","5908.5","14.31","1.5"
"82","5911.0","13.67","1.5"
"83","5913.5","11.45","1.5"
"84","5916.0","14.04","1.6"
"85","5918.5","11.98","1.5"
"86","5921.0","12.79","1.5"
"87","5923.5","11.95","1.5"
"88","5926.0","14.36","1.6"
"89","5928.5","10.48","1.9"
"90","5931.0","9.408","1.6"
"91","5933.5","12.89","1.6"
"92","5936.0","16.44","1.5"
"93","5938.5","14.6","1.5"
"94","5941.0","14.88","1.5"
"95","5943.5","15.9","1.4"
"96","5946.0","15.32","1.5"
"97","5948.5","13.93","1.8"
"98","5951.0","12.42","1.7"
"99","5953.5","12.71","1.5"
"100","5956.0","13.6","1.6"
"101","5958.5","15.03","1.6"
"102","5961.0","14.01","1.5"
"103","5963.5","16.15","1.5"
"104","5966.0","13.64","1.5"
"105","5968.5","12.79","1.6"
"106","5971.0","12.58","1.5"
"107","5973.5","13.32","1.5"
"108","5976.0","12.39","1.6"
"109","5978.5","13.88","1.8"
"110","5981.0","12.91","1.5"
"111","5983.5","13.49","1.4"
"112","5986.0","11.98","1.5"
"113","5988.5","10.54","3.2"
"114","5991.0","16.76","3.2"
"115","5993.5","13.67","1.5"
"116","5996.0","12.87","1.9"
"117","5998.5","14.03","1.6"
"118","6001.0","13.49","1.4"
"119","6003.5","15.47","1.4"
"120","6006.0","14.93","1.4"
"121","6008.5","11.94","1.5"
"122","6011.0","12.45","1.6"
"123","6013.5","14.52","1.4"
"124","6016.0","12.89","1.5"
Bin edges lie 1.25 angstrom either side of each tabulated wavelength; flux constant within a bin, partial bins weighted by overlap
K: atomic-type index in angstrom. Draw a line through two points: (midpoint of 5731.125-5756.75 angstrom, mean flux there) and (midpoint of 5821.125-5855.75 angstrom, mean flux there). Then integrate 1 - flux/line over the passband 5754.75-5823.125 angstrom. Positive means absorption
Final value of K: 0.9 angstrom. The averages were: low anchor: 14.5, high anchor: 13.9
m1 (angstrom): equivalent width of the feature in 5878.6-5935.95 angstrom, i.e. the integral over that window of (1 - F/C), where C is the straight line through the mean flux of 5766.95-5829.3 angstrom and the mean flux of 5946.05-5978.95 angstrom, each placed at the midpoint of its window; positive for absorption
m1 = 3.3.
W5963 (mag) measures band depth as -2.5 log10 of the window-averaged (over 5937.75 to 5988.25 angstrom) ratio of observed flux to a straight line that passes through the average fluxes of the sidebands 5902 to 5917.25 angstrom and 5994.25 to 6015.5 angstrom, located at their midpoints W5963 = -0.02 mag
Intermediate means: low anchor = 13.2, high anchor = 13.7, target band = 13.7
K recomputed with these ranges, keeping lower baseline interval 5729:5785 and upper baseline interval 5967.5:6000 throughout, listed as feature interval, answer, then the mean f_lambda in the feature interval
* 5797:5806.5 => -0.3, 14.4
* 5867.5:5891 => -1.8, 14.7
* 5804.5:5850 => 0.6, 13.7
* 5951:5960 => -0.2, 13.6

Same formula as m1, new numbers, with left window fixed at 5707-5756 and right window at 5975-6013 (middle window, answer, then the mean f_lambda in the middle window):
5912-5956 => 1.36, 13.3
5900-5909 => 0.36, 13.3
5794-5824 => 0.72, 14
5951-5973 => -0.24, 13.7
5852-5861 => 0.44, 13.4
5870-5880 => -1.05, 15.5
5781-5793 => 0.56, 13.7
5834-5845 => 0.95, 12.9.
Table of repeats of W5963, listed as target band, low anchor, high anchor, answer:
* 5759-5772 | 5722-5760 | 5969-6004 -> 0.07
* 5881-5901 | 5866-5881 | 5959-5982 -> 0.10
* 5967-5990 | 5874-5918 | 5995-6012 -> 0.07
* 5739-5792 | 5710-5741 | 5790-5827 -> 0.02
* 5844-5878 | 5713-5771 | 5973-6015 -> -0.06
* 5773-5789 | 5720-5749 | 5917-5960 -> 0.02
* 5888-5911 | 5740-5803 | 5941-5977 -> 0.08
